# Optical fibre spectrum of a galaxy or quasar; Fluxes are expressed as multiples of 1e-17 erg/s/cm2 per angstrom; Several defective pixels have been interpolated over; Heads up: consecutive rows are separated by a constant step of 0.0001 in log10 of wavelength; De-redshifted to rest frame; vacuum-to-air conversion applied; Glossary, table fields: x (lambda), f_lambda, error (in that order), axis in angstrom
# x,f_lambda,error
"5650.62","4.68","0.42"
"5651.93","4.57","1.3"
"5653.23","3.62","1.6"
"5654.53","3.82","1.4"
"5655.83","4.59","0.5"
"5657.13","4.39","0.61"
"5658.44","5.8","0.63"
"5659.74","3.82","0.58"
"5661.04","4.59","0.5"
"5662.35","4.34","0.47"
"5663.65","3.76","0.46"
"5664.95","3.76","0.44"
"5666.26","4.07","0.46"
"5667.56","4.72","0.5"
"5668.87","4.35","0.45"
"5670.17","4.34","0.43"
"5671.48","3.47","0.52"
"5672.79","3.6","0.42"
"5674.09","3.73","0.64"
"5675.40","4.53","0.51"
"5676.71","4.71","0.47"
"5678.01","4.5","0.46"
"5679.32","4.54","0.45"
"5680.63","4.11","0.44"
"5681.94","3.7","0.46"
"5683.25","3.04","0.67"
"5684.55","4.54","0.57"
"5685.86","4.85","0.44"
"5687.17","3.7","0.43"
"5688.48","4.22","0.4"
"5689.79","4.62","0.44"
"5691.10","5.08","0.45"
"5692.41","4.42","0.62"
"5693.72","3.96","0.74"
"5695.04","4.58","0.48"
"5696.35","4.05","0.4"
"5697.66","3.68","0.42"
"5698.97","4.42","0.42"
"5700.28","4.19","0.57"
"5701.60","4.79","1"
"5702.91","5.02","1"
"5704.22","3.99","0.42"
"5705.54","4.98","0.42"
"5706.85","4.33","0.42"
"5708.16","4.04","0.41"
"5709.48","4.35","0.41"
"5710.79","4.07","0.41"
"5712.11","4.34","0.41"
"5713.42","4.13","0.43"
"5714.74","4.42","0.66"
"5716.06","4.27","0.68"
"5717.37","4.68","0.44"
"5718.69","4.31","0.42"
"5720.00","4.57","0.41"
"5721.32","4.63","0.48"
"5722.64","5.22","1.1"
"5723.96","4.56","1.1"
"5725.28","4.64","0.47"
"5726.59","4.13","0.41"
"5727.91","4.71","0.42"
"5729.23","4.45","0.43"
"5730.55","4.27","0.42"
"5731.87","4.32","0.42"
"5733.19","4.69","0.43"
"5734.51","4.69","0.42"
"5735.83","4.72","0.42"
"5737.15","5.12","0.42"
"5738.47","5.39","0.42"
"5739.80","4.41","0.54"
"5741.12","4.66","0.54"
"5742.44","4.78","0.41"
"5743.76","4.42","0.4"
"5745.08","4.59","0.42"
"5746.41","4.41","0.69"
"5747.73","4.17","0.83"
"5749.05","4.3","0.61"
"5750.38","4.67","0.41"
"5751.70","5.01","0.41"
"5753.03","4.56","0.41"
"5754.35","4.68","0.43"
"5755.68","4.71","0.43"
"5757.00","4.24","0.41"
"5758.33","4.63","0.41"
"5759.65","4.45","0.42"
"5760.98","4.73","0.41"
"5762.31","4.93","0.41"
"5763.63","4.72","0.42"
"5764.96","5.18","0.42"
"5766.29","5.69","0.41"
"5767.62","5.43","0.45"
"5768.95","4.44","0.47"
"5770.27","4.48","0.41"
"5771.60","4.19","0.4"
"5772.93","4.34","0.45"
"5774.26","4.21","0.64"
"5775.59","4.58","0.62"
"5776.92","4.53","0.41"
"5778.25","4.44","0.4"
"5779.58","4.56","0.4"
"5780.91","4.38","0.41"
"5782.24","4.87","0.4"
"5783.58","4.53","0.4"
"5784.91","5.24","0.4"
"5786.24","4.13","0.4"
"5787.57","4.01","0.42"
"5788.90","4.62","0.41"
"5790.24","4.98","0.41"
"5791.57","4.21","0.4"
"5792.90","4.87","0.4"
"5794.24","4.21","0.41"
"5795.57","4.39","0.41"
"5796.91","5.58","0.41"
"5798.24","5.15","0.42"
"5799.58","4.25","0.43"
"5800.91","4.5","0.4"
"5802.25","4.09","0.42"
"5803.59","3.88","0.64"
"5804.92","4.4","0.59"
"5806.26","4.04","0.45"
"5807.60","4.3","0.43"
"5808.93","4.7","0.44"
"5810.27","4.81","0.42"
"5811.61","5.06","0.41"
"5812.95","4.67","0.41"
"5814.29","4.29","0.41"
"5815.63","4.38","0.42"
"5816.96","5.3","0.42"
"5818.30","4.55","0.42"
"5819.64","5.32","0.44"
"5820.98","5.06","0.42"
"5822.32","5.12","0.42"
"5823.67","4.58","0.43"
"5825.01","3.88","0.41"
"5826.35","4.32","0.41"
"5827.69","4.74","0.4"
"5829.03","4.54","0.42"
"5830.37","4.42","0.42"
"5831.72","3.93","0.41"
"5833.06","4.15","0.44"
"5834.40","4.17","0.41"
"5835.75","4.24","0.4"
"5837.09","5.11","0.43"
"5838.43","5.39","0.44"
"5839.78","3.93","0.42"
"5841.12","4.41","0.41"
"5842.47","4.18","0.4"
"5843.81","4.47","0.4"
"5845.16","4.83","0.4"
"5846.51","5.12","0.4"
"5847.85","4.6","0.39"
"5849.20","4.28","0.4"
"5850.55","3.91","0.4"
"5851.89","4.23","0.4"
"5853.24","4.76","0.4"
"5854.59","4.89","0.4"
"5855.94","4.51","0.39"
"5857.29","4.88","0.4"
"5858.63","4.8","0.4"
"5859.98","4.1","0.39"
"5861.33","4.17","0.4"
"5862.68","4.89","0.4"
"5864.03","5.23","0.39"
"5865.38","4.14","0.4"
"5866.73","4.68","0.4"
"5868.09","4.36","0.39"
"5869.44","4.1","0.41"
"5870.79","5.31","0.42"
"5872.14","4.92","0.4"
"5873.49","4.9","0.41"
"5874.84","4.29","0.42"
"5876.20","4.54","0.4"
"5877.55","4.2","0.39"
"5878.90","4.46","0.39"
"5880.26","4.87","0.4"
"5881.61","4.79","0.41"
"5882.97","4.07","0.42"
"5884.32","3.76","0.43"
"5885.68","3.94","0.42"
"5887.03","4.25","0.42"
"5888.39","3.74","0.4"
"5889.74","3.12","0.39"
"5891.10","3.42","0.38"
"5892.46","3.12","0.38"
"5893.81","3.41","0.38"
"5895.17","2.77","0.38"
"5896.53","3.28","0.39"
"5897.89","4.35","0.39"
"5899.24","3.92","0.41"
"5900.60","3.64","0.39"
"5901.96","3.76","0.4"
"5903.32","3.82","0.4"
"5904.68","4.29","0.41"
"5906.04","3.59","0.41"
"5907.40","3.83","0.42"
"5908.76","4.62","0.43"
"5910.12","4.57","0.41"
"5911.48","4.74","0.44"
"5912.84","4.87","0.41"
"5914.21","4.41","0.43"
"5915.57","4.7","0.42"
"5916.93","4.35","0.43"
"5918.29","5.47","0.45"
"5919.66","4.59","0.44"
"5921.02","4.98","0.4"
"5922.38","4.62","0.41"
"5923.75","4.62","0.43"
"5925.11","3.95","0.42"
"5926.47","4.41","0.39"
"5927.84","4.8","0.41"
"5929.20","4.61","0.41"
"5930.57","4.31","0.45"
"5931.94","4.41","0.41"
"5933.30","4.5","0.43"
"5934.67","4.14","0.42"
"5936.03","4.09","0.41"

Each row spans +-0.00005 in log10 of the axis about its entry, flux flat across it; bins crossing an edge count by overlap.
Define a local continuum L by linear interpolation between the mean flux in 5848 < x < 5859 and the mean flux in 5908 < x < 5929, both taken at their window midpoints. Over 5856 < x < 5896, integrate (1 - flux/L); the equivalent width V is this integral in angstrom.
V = 2.8 angstrom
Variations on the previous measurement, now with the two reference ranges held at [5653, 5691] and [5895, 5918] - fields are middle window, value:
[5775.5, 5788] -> -1.0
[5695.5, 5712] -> -0.5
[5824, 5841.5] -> -1.0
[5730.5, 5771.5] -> -4.9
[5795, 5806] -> -0.9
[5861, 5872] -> -1.3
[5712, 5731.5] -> -1.3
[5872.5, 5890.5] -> -0.4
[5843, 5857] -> -1.4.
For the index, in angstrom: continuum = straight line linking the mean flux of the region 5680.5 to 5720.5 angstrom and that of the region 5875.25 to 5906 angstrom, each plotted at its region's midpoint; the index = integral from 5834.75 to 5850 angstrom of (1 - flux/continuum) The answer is -2.3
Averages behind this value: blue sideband 4.31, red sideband 3.88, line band 4.58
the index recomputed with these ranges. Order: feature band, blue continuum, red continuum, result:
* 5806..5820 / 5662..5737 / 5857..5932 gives -1.19 angstrom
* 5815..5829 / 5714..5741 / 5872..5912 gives -1.47 angstrom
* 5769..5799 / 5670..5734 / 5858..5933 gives -1.72 angstrom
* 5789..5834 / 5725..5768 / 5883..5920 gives -1.71 angstrom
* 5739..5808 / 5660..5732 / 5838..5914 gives -4.41 angstrom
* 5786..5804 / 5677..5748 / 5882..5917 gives -1.24 angstrom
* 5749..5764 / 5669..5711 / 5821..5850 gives -0.95 angstrom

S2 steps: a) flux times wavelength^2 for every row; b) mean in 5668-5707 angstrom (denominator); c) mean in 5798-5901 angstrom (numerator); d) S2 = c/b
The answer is 1.1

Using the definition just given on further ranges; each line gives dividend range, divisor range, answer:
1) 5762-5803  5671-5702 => 1.14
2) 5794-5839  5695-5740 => 1.05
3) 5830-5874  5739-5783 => 1.02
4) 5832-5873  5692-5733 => 1.08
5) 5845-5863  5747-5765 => 1.02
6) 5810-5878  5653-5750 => 1.10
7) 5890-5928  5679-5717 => 1.04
